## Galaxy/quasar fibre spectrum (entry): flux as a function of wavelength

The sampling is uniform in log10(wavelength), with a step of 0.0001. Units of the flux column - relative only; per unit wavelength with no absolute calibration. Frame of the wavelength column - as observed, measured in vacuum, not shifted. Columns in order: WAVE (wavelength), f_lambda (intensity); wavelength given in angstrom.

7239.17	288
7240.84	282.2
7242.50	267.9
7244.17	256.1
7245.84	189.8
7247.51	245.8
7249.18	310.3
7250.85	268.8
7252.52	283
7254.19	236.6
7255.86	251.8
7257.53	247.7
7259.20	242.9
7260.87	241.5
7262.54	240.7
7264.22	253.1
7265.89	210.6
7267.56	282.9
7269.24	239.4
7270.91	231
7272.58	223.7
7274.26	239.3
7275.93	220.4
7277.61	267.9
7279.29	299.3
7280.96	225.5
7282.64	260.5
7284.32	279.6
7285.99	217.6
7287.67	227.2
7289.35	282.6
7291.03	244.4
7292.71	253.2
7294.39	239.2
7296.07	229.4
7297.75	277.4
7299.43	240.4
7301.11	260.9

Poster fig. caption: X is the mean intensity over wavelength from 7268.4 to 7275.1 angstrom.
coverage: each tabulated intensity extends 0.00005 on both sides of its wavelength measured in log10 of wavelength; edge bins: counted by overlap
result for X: 234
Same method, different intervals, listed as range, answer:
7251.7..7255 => 260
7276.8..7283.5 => 263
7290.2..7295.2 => 246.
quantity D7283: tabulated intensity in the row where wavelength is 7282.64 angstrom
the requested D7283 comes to 260.5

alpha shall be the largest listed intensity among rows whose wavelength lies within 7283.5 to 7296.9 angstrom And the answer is 282.6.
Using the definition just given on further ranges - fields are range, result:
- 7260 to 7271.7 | 282.9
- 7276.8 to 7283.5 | 299.3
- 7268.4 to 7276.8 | 239.4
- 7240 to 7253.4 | 310.3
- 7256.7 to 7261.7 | 247.7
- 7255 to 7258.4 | 251.8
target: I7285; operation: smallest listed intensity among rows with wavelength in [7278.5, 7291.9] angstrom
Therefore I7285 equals 217.6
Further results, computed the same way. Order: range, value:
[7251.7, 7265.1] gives 236.6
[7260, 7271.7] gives 210.6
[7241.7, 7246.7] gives 189.8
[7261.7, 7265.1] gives 240.7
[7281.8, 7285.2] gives 260.5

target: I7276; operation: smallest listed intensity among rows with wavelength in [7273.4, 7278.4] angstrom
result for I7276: 220.4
